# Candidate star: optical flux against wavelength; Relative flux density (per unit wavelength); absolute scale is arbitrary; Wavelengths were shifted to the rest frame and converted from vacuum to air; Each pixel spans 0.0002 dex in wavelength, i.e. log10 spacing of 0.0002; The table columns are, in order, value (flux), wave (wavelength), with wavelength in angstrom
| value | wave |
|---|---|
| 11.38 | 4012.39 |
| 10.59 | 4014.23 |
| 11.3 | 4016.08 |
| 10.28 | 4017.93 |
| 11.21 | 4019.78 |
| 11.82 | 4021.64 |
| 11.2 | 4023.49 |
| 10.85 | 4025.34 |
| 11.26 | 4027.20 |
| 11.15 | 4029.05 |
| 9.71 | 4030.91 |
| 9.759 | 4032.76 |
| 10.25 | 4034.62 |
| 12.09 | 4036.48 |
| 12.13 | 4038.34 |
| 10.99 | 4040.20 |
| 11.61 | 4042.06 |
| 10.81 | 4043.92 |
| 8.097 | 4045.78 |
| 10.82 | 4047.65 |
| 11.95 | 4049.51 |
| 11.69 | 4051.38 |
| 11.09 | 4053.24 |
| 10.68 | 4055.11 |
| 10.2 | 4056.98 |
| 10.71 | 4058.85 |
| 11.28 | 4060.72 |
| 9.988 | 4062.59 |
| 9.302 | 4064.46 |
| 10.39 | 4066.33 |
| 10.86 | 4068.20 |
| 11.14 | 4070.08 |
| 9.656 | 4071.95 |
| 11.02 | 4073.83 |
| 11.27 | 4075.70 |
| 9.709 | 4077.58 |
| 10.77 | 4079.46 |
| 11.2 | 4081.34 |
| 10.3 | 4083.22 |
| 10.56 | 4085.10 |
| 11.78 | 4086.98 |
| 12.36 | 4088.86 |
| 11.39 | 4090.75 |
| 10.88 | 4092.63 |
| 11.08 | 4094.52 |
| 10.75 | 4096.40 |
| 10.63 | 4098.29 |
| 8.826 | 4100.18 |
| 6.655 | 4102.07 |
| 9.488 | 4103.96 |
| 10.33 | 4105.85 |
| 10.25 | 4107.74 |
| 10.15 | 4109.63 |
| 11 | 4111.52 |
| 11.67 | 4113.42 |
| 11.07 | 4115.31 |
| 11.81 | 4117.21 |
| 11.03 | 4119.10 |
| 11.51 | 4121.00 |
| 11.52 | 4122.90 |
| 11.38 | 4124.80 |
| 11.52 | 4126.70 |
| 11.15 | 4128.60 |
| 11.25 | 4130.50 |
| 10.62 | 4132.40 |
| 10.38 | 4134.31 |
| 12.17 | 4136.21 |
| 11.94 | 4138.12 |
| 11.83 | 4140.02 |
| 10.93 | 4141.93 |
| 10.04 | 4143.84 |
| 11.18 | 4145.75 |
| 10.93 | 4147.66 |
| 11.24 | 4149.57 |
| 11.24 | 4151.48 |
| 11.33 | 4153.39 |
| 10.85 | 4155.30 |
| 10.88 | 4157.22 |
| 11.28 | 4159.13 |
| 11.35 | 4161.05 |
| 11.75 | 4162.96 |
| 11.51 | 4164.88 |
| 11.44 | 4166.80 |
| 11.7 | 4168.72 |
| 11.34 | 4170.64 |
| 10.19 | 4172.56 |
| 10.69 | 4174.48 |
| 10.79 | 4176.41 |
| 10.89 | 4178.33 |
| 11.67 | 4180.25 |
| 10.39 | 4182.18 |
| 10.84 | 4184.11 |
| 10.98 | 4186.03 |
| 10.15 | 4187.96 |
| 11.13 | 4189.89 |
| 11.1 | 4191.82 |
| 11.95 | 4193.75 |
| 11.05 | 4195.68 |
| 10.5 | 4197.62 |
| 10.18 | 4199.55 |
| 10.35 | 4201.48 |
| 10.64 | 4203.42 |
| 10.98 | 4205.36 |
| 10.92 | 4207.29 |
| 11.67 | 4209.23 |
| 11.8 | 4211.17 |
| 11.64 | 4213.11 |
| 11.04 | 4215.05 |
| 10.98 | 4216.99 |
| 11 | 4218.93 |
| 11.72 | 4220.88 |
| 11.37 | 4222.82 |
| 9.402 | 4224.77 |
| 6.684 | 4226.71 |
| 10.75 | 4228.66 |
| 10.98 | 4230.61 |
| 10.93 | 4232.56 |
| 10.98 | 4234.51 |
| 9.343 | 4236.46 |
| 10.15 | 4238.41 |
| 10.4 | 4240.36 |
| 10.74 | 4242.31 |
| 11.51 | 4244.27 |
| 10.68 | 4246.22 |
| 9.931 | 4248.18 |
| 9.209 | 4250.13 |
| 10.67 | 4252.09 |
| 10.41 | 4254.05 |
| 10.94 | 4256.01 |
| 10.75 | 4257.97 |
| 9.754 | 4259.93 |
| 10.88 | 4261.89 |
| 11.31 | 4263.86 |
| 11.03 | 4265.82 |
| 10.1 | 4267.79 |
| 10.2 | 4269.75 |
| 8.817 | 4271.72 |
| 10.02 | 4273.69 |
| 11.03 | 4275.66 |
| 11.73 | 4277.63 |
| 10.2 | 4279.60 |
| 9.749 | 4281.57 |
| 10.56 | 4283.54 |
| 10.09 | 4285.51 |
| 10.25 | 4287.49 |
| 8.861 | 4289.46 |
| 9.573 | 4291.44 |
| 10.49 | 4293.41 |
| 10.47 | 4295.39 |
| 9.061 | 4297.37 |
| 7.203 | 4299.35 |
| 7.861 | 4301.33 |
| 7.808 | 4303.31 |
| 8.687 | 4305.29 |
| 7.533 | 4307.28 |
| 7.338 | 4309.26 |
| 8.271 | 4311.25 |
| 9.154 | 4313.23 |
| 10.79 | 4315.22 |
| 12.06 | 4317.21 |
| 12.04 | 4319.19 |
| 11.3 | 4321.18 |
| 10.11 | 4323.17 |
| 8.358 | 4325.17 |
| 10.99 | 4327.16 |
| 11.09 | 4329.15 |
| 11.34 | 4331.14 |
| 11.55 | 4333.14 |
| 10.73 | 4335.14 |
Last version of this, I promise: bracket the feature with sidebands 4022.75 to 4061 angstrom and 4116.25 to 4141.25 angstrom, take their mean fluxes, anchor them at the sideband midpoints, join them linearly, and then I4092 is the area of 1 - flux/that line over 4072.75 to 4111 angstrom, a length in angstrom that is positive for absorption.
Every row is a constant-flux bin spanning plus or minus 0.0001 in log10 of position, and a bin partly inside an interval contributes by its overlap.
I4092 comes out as 2.4 angstrom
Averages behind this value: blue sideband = 10.9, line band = 10.5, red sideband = 11.4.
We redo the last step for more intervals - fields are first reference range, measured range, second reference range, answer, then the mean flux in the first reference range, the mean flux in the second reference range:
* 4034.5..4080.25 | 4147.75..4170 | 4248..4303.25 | -1.94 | 10.7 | 10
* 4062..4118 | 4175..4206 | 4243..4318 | -2.02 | 10.5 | 9.86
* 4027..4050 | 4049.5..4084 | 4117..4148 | 0.81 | 10.8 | 11.2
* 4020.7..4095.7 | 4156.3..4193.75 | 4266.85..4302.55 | -2.85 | 10.8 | 9.78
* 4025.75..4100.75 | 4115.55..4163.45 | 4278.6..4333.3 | -3.68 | 10.8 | 9.72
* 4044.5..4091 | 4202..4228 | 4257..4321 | -1.61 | 10.7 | 9.82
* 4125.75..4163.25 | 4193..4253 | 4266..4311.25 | -2.40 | 11.2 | 9.44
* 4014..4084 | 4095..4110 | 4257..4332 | 1.31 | 10.8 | 9.91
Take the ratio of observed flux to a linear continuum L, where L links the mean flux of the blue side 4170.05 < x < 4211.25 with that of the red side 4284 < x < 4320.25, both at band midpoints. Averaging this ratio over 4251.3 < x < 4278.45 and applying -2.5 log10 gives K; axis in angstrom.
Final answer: -0.07 mag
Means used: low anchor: 10.9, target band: 10.5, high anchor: 9.33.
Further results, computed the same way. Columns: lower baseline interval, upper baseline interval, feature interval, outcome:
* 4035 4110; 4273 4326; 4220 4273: -0.05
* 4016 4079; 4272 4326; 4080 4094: -0.06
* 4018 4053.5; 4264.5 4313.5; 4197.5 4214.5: -0.11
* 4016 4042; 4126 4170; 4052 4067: 0.06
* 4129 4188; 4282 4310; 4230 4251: -0.06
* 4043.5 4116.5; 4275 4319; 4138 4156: -0.09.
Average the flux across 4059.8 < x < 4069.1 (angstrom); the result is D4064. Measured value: 10.4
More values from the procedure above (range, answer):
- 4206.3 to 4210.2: 11.3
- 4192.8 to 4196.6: 11.5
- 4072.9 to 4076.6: 11.2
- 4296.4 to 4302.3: 8.04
